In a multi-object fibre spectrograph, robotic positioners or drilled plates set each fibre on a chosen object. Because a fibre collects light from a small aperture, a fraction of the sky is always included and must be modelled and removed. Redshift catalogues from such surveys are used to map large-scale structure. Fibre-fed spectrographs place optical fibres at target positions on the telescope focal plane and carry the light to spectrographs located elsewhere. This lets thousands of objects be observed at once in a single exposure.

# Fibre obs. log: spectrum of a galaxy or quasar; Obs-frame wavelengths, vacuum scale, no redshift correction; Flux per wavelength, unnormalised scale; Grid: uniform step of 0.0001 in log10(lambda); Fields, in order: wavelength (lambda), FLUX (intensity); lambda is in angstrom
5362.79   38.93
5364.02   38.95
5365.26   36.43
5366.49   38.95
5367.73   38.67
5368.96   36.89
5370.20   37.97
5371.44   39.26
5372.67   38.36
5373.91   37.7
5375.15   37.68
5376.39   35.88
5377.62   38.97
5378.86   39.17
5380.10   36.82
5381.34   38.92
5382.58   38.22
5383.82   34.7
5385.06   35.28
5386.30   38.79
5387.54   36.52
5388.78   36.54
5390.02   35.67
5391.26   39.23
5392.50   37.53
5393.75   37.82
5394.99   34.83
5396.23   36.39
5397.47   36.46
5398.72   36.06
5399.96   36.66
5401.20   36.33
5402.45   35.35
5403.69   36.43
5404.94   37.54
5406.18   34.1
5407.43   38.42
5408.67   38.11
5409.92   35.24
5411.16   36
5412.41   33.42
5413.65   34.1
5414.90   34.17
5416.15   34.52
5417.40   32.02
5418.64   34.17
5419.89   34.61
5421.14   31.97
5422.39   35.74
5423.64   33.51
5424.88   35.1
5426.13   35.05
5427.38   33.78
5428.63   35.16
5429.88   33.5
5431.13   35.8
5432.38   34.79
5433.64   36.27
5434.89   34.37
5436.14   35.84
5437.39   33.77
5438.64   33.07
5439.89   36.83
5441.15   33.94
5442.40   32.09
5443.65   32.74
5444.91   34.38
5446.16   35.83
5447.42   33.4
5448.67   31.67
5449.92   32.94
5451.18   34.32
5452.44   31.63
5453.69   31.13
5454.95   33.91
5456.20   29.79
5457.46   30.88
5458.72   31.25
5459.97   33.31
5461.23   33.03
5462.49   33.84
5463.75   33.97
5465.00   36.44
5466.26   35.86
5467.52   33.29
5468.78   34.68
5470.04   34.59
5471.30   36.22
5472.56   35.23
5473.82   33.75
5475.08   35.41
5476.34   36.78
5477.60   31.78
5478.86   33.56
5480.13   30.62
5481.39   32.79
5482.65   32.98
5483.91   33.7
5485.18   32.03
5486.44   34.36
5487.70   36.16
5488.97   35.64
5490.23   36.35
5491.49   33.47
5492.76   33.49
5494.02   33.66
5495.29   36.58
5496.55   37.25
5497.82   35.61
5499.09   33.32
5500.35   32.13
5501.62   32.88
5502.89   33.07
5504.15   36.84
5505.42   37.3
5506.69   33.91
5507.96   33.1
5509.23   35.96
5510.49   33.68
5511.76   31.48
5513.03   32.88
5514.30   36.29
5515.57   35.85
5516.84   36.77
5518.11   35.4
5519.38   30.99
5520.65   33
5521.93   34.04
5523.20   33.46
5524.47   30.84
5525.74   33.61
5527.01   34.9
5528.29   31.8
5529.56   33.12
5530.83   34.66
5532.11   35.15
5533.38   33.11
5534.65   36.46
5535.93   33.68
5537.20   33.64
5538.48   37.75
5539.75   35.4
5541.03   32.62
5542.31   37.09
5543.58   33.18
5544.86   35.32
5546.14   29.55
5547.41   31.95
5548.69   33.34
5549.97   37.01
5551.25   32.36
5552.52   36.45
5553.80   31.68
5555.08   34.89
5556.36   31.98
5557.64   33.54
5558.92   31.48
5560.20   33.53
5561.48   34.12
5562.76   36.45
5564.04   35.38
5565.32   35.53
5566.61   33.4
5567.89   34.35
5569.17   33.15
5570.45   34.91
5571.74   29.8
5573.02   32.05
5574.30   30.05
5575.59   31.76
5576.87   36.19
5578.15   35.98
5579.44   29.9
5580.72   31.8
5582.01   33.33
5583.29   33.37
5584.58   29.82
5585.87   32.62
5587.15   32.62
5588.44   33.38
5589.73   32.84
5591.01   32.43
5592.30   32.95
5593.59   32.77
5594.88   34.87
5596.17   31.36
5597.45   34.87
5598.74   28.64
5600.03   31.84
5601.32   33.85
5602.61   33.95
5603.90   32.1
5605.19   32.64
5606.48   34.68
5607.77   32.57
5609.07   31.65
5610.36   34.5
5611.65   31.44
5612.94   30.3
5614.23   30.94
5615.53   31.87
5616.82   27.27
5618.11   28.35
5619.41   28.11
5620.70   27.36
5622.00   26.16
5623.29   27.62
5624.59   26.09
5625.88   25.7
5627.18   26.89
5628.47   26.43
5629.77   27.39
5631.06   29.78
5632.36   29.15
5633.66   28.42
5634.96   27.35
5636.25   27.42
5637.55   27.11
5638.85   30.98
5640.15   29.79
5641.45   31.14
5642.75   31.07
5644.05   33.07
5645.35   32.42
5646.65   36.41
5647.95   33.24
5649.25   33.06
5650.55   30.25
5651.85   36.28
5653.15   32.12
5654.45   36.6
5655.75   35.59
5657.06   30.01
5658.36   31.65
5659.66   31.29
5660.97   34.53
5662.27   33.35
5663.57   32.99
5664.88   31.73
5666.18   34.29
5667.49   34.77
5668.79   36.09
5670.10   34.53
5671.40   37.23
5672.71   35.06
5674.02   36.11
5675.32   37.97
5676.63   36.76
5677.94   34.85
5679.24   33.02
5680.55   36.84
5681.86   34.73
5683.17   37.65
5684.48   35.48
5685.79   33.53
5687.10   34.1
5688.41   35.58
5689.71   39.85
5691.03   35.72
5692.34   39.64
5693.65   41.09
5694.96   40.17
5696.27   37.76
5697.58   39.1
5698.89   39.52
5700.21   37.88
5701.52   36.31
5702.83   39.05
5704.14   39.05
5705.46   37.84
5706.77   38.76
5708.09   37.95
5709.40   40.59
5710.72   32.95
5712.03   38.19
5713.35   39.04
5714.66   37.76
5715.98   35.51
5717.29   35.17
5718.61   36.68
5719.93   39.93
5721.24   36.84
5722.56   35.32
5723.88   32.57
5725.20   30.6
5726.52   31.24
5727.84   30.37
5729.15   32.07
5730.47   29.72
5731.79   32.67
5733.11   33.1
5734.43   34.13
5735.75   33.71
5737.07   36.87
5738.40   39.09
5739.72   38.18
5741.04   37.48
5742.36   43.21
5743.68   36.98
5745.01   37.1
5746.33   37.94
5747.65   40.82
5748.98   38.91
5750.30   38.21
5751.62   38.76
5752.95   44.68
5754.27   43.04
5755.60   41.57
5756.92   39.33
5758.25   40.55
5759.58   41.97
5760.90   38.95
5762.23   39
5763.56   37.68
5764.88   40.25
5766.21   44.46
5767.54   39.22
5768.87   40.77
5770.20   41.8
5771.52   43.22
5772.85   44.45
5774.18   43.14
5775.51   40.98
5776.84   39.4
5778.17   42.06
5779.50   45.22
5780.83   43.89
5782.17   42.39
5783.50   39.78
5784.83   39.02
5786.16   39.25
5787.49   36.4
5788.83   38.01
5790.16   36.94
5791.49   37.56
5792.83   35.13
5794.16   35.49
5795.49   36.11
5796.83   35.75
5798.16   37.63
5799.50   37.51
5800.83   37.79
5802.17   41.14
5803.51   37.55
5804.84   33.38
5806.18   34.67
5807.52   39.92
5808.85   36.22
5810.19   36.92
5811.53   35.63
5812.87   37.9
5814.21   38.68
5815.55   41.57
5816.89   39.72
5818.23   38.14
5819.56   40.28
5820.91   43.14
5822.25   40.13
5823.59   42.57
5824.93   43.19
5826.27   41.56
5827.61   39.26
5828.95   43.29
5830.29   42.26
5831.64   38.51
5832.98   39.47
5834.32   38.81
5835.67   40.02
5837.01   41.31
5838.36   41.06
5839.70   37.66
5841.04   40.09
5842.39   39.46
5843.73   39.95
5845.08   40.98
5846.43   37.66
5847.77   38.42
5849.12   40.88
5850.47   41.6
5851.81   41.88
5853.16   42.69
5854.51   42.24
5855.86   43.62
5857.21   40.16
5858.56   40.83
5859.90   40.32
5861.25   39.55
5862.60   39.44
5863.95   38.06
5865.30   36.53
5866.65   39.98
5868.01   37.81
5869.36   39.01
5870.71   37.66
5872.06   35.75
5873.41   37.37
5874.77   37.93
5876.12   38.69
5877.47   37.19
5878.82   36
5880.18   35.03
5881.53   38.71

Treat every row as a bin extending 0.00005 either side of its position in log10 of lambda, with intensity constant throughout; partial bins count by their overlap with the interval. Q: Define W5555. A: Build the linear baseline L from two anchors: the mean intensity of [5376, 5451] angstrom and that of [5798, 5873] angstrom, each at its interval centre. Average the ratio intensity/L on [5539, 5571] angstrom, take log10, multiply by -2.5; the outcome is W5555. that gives 0.087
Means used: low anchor 35.4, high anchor 39.5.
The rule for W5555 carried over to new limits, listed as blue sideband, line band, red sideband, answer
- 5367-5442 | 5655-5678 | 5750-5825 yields 0.122 mag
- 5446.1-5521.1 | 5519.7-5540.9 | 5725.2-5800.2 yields 0.025 mag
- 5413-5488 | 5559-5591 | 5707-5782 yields 0.083 mag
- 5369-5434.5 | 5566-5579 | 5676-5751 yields 0.101 mag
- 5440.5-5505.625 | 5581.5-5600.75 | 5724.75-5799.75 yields 0.103 mag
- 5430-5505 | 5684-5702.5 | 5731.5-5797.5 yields 0.013 mag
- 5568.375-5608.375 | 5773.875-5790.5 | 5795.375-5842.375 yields -0.066 mag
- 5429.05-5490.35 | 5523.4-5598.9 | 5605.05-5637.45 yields -0.086 mag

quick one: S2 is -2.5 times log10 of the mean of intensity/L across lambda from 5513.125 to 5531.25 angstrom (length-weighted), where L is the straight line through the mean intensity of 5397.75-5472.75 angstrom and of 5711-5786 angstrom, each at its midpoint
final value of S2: 0.05 mag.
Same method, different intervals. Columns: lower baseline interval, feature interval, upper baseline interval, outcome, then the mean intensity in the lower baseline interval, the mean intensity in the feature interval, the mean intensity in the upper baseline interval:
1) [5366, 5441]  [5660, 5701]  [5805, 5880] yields 0.060 mag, 36.1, 36.2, 39.4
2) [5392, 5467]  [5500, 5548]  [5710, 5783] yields 0.050 mag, 34.5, 34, 38.4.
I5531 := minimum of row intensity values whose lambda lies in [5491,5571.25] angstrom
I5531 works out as 29.55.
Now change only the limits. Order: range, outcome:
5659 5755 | 29.72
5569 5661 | 25.7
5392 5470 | 29.79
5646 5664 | 30.01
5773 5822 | 33.38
